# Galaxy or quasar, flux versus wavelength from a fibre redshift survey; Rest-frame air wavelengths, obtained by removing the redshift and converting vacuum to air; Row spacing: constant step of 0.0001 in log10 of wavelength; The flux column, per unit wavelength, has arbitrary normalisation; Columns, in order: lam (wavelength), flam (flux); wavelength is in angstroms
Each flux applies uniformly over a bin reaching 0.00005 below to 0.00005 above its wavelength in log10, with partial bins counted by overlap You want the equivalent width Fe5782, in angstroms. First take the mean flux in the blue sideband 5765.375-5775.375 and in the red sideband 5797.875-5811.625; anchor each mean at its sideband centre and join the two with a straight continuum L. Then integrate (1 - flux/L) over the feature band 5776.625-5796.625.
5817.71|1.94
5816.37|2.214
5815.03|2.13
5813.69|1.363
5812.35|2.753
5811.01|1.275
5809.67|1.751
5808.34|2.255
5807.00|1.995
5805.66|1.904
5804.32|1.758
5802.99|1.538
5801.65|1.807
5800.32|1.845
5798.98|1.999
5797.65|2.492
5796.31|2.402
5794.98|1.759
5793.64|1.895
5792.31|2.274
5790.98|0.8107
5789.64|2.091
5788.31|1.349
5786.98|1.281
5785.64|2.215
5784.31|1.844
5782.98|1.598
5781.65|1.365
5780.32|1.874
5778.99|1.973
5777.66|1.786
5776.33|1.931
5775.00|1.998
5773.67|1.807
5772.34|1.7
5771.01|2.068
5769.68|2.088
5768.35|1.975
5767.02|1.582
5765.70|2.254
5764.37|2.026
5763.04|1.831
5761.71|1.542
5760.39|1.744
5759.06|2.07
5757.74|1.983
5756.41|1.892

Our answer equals 1.3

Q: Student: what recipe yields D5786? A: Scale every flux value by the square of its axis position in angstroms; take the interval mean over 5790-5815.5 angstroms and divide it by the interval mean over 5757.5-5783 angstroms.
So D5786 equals 1.03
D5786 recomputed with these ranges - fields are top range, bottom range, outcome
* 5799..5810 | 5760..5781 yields 1.00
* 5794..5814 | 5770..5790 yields 1.09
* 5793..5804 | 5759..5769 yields 1.06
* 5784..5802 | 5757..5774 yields 0.99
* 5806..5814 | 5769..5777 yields 1.01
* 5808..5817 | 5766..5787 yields 1.07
